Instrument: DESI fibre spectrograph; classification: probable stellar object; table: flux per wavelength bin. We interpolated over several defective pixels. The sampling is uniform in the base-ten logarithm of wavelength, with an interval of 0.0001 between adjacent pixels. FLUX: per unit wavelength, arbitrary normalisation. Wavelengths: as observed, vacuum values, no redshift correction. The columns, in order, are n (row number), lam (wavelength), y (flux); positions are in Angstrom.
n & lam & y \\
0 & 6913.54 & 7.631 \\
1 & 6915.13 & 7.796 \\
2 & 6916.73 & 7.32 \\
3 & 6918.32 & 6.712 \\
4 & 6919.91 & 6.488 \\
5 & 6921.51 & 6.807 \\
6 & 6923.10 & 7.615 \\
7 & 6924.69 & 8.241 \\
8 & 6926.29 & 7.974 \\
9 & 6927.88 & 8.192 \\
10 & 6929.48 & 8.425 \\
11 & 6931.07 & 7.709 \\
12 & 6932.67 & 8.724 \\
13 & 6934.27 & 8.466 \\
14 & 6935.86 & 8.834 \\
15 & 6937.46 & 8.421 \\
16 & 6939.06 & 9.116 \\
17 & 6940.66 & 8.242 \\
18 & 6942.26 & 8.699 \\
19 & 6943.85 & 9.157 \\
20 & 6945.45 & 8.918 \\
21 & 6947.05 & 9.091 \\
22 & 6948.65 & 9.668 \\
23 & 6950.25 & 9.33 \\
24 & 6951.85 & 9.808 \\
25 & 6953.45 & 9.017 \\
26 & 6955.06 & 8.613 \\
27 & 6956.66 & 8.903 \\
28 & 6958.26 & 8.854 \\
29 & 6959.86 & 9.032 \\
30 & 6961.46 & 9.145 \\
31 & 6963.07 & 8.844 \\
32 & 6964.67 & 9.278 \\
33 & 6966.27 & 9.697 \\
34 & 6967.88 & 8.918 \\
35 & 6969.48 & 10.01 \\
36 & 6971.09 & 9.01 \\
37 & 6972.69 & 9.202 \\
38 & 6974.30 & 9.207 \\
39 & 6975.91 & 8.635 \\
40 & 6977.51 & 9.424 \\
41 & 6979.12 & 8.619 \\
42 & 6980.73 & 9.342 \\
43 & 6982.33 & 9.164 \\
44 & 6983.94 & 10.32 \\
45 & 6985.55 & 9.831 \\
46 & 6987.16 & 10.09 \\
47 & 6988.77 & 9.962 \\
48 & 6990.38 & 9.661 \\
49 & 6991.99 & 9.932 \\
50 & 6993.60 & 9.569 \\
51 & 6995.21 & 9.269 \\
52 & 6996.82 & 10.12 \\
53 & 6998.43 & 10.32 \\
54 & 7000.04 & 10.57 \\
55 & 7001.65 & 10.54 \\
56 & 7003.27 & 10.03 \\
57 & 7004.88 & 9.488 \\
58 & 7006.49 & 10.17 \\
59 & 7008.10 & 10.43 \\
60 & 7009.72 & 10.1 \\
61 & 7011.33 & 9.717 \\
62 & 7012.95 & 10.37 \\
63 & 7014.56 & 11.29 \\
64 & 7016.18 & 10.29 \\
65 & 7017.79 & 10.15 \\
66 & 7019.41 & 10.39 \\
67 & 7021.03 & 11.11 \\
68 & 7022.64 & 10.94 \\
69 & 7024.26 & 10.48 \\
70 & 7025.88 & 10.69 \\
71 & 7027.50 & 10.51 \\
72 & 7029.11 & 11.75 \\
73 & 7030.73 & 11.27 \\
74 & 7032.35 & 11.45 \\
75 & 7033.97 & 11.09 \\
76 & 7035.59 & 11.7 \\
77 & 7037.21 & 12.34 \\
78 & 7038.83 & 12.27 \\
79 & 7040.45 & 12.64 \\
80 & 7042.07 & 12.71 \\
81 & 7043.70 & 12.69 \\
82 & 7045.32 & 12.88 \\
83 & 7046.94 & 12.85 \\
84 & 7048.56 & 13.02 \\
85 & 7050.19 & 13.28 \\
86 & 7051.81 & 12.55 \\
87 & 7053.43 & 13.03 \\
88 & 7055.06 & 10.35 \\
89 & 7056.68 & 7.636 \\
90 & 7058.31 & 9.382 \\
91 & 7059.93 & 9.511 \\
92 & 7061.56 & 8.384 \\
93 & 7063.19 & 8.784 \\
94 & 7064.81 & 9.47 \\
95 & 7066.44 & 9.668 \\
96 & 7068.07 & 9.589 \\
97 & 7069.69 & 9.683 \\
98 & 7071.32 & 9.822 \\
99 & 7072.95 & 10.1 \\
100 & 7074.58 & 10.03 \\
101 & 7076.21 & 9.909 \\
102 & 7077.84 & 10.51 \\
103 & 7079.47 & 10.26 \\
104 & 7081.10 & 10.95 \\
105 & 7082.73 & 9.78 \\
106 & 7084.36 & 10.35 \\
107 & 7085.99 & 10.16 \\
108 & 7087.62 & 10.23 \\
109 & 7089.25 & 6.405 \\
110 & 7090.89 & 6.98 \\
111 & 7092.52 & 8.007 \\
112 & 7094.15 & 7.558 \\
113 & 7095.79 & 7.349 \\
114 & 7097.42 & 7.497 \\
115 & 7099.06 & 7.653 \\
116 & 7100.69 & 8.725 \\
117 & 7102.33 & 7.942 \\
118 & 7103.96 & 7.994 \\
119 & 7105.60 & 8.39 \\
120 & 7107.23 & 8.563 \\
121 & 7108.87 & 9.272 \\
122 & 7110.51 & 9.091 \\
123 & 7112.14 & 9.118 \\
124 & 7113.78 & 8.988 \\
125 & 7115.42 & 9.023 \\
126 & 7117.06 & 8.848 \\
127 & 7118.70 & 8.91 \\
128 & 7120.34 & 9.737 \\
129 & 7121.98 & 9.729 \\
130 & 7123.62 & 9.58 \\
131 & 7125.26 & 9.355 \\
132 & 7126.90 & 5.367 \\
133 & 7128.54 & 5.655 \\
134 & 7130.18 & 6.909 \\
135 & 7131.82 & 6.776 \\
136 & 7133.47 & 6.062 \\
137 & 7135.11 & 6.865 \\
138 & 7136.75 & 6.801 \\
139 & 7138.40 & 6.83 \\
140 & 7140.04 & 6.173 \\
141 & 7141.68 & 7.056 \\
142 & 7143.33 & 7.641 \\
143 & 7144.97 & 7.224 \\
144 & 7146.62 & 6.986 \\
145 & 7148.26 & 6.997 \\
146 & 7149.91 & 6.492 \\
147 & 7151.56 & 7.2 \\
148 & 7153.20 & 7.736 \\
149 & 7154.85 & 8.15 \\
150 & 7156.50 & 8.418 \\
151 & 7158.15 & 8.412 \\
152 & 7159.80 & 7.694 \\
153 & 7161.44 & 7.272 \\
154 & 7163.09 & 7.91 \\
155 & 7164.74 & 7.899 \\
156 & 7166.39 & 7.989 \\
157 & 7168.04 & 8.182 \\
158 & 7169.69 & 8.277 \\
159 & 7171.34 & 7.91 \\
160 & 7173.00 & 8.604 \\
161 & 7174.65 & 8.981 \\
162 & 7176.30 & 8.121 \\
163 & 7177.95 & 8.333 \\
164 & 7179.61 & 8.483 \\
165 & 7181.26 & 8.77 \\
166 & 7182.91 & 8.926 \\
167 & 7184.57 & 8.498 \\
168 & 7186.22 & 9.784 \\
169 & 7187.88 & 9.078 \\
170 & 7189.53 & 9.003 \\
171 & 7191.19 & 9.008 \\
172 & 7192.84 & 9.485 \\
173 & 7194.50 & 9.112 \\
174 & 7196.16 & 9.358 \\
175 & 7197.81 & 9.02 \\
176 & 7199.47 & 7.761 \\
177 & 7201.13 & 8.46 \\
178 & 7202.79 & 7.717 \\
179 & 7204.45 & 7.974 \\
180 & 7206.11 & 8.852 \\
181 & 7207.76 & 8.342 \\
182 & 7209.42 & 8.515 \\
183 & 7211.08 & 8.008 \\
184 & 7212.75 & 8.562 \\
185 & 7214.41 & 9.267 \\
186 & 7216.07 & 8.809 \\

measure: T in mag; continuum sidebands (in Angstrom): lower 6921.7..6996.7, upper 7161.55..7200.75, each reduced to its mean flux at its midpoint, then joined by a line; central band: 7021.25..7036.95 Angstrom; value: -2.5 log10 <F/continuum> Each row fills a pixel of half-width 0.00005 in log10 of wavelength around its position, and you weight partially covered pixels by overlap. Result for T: -0.24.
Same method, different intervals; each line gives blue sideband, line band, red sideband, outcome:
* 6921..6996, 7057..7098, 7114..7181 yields -0.12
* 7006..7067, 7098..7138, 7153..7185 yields 0.15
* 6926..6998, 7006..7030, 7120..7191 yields -0.20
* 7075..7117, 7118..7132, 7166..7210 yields 0.09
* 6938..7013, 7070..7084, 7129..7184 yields -0.20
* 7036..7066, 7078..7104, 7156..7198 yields 0.20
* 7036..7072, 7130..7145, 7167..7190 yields 0.35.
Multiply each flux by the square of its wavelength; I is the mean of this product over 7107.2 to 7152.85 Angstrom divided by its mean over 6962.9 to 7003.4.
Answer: 0.8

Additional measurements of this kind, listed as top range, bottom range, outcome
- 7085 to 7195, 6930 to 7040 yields 0.86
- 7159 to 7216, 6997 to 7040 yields 0.83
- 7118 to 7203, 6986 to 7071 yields 0.78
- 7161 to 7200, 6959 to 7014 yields 0.94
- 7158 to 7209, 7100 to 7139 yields 1.07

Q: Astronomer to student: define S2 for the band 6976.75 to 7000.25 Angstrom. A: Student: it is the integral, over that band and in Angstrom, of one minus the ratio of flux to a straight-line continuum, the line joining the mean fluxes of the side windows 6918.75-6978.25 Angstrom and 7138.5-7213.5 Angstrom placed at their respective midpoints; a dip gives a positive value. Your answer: -3.0 Angstrom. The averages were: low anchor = 8.74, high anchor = 8.17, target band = 9.73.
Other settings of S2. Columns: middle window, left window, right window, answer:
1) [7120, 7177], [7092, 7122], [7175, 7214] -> 6.5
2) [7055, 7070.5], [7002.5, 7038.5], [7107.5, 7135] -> 0.8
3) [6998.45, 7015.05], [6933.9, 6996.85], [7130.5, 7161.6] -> -2.8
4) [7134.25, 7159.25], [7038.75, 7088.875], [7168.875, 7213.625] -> 5.5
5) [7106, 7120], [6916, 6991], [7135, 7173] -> -2.2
